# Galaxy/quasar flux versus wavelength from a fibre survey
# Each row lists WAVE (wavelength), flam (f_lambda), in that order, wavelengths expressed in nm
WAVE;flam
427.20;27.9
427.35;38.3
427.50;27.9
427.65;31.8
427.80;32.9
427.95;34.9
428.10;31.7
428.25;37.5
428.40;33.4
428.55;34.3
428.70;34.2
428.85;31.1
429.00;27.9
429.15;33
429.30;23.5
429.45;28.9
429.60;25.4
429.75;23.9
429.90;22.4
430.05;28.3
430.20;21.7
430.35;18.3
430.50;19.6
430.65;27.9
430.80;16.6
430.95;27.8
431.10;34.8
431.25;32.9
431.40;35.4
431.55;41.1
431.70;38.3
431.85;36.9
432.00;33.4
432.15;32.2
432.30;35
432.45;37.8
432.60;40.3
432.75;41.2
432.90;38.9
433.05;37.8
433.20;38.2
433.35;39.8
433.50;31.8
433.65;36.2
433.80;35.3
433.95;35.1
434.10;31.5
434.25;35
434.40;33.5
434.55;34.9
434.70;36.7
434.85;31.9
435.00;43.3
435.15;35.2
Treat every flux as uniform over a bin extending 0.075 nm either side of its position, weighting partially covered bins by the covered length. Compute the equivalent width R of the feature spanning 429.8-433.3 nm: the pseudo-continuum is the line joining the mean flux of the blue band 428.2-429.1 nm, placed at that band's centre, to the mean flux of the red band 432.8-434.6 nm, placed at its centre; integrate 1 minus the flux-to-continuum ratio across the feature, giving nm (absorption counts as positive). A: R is 0.26 nm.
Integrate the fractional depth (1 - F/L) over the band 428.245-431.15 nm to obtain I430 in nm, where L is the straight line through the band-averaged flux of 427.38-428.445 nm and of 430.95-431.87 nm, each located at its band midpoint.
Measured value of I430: 0.606 nm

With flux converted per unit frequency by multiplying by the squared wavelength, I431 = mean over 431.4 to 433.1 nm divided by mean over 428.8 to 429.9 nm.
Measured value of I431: 1.39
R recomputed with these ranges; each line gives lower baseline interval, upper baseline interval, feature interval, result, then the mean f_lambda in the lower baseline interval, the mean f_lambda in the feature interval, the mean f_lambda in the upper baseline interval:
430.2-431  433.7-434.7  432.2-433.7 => -0.38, 21.8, 37.6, 34.5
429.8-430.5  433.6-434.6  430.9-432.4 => -0.45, 22.4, 34.9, 34.4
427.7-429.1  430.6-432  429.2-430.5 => 0.35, 33.1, 24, 32.5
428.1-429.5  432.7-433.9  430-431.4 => 0.34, 31.6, 25.8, 37.3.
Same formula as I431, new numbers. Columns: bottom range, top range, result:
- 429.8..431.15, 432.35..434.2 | 1.56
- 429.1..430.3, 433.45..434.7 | 1.37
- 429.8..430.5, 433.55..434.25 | 1.57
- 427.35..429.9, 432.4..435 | 1.21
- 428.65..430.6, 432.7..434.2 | 1.43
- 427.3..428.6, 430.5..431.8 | 0.95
